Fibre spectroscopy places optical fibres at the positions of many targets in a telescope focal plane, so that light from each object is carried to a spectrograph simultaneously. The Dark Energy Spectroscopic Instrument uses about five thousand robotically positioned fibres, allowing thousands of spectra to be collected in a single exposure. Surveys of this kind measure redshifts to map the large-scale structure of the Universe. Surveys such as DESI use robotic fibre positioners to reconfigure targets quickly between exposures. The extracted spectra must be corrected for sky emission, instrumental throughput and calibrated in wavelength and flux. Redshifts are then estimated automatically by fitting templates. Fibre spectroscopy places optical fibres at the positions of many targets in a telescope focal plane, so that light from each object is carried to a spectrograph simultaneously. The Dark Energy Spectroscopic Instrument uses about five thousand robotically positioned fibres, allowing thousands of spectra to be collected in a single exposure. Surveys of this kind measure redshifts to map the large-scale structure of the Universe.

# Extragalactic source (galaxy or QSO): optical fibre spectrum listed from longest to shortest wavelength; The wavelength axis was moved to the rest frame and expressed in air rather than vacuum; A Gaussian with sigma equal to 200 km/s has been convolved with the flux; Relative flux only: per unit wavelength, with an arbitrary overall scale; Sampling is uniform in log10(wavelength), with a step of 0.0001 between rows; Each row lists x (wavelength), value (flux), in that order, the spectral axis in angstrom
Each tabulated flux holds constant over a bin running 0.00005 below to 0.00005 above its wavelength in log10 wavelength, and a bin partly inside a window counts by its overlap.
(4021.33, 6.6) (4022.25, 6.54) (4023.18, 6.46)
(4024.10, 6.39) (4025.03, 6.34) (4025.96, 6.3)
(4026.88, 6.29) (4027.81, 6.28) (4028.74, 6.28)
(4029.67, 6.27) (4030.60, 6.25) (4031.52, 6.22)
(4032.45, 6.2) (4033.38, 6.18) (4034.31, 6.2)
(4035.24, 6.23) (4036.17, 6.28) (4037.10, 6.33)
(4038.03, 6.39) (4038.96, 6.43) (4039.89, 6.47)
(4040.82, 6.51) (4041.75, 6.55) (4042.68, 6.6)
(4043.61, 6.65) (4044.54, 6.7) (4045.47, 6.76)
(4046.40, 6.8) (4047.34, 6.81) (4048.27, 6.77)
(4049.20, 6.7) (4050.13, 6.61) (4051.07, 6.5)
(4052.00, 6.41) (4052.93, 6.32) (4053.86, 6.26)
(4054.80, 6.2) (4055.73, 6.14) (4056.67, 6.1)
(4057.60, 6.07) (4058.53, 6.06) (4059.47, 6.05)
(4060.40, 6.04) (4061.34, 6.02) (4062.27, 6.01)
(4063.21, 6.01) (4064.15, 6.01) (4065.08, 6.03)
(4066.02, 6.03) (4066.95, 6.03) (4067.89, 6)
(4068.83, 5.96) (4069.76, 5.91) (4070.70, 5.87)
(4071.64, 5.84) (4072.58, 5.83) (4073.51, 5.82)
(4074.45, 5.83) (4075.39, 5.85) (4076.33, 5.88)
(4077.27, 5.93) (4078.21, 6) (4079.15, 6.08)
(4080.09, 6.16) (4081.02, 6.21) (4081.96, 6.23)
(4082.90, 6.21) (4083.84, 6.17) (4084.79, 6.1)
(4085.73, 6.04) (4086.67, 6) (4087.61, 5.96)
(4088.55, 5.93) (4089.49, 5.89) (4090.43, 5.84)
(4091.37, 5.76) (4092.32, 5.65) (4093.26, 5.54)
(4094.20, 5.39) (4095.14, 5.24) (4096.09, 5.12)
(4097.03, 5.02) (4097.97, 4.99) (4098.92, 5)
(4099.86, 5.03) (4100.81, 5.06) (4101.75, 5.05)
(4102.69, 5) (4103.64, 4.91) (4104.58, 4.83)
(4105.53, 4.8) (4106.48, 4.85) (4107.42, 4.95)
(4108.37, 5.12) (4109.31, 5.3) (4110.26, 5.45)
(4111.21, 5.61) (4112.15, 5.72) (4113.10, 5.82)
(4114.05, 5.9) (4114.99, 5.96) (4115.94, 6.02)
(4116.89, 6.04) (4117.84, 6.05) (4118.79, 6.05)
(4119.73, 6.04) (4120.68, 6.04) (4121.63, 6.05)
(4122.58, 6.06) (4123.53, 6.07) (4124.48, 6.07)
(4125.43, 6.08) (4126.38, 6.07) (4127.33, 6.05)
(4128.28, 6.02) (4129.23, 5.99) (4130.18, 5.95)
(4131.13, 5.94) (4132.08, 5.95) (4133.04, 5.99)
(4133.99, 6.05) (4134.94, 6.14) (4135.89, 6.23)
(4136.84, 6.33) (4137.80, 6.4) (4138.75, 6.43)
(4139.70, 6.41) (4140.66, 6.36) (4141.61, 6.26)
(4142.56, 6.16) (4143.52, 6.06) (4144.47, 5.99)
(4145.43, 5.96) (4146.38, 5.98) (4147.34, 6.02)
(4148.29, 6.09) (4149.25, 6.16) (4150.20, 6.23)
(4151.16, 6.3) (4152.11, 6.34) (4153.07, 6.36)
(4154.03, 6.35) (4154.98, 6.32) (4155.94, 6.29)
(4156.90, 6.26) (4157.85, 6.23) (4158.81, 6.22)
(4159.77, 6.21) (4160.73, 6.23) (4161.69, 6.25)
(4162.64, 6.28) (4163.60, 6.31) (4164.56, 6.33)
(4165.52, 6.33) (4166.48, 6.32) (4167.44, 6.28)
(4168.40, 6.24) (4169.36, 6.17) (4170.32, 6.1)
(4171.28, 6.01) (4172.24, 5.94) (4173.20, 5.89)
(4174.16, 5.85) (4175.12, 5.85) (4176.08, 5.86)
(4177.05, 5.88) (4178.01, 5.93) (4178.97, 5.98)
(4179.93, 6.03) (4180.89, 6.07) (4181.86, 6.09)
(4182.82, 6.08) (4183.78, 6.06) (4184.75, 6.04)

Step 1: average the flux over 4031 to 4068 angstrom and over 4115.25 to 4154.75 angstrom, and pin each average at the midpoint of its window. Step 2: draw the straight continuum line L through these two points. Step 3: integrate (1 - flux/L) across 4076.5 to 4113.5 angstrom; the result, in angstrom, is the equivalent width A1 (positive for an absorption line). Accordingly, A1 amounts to 4.04 angstrom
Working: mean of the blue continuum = 6.32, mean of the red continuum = 6.13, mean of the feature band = 5.54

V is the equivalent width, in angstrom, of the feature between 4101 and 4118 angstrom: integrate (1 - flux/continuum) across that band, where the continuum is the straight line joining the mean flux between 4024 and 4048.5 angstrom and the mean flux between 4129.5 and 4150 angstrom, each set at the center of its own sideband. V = 2.3 angstrom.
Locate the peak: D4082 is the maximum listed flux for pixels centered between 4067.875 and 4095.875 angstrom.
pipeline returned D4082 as 6.23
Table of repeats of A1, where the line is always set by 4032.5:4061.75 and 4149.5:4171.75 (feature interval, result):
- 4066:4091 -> 1.45 angstrom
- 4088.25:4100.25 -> 1.75 angstrom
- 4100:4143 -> 3.37 angstrom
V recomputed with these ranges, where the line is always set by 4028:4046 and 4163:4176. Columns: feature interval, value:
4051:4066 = 0.5 angstrom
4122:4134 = 0.4 angstrom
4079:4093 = 0.6 angstrom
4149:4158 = -0.2 angstrom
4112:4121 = 0.4 angstrom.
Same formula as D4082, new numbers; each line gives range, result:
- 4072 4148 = 6.43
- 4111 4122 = 6.05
